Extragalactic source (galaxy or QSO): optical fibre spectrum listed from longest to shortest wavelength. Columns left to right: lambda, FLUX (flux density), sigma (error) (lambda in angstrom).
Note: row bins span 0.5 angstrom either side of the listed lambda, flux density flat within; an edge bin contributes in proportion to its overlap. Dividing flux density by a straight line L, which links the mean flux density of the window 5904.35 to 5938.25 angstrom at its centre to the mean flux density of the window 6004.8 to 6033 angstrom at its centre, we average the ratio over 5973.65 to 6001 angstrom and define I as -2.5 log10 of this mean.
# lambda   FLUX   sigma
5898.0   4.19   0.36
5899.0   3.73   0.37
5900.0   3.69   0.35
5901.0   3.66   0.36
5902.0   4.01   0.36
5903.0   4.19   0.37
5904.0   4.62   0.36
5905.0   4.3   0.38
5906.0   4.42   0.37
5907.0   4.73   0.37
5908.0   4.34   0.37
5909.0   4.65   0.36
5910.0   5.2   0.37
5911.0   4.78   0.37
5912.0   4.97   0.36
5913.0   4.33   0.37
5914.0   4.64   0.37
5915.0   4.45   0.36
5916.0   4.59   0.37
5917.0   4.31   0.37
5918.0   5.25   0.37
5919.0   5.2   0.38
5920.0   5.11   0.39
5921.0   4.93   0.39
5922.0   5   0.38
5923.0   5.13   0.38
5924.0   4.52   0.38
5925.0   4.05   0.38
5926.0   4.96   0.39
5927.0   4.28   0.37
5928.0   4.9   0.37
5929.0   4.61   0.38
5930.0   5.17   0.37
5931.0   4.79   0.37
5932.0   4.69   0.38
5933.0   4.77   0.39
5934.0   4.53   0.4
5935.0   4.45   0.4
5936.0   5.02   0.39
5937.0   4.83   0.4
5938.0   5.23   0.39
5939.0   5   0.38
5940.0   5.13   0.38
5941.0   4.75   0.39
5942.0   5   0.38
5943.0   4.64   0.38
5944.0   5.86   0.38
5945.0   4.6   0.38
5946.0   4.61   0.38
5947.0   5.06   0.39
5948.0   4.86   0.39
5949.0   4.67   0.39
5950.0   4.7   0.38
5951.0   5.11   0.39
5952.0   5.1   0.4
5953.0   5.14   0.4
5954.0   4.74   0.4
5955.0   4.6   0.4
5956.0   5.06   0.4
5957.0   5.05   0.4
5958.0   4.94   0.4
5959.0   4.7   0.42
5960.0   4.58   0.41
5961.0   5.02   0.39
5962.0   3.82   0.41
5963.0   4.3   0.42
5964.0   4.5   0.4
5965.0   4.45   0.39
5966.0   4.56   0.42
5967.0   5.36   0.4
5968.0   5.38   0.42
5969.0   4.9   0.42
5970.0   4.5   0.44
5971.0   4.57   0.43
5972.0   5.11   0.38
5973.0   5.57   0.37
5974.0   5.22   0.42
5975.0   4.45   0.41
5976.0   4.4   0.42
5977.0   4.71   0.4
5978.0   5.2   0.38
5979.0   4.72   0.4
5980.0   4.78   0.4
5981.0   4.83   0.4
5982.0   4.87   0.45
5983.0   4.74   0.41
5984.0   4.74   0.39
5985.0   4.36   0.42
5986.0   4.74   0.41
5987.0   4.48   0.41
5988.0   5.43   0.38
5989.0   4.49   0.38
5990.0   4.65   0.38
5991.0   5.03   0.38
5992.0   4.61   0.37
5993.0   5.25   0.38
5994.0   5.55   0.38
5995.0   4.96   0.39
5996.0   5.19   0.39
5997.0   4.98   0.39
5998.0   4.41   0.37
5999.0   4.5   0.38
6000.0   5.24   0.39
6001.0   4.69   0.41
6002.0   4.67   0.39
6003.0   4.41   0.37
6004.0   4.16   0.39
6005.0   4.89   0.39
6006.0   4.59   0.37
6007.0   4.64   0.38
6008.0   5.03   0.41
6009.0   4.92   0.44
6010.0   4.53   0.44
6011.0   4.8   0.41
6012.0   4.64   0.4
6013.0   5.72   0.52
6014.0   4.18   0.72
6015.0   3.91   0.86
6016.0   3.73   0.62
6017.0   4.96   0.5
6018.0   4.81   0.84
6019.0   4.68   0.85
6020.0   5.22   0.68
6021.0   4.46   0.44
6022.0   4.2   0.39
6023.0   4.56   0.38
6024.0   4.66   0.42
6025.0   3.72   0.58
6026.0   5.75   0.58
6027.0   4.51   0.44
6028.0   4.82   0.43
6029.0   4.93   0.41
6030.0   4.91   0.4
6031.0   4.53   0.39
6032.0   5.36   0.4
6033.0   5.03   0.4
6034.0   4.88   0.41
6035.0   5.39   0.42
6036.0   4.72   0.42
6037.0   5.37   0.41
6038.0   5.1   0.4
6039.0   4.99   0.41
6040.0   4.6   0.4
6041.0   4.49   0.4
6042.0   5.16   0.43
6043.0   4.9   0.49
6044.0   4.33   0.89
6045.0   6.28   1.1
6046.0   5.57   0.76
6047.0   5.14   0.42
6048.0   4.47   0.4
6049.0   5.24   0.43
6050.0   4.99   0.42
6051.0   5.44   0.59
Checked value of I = -0.03 mag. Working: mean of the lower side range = 4.73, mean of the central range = 4.83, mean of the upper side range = 4.71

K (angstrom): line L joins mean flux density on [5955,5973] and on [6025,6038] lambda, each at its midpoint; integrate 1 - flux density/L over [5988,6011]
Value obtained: 0.3 angstrom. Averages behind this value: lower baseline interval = 4.77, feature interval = 4.8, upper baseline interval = 4.97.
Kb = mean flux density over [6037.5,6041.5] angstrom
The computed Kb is 4.79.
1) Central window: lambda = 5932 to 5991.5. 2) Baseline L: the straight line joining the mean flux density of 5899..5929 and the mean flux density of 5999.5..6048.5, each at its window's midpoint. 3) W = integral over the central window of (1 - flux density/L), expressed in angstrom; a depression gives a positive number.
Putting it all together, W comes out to -1.9 angstrom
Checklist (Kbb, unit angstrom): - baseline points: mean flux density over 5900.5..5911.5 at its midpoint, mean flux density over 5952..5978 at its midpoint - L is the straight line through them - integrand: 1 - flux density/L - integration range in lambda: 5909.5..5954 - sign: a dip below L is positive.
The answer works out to -2.31 angstrom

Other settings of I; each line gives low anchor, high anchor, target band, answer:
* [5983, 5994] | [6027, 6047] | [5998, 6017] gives 0.059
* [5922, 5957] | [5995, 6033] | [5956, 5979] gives 0.001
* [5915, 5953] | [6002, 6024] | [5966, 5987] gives -0.026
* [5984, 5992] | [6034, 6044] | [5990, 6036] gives 0.014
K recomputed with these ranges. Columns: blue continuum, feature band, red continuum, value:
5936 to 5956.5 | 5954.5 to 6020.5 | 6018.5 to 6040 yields 1.64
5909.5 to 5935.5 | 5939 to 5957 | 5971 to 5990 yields -0.55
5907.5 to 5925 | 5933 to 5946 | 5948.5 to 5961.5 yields -0.18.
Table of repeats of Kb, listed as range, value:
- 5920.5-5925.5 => 4.73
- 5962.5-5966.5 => 4.45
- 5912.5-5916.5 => 4.5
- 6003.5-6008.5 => 4.66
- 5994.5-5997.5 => 5.04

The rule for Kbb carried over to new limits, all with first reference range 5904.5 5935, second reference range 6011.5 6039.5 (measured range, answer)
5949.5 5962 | -0.3 angstrom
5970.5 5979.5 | -0.3 angstrom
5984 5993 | 0.0 angstrom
